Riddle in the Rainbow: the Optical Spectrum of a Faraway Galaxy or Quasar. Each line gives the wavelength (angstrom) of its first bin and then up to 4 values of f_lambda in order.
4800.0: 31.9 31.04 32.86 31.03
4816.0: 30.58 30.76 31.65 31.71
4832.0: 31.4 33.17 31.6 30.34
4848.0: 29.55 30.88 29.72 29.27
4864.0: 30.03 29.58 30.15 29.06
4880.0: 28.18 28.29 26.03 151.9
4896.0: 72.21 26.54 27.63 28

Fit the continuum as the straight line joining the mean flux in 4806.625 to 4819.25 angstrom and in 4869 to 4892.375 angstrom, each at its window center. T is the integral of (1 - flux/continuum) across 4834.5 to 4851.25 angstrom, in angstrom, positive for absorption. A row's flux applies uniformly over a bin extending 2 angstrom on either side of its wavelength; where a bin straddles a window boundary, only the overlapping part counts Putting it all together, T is 2.1 angstrom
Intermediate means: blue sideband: 31.3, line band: 31.1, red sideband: 40.9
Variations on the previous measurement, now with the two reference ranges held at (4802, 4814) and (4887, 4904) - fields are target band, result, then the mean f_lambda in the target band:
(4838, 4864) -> 9.88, 30.2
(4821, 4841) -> 4.37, 31.9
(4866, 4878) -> 5.81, 29.6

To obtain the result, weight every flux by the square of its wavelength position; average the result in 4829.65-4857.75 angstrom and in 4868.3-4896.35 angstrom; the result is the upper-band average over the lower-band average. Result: 1.63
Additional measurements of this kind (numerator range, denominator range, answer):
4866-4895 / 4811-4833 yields 1.55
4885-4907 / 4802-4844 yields 1.89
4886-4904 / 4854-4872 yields 2.20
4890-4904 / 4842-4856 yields 2.55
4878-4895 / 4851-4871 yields 2.01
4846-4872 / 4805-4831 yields 0.97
